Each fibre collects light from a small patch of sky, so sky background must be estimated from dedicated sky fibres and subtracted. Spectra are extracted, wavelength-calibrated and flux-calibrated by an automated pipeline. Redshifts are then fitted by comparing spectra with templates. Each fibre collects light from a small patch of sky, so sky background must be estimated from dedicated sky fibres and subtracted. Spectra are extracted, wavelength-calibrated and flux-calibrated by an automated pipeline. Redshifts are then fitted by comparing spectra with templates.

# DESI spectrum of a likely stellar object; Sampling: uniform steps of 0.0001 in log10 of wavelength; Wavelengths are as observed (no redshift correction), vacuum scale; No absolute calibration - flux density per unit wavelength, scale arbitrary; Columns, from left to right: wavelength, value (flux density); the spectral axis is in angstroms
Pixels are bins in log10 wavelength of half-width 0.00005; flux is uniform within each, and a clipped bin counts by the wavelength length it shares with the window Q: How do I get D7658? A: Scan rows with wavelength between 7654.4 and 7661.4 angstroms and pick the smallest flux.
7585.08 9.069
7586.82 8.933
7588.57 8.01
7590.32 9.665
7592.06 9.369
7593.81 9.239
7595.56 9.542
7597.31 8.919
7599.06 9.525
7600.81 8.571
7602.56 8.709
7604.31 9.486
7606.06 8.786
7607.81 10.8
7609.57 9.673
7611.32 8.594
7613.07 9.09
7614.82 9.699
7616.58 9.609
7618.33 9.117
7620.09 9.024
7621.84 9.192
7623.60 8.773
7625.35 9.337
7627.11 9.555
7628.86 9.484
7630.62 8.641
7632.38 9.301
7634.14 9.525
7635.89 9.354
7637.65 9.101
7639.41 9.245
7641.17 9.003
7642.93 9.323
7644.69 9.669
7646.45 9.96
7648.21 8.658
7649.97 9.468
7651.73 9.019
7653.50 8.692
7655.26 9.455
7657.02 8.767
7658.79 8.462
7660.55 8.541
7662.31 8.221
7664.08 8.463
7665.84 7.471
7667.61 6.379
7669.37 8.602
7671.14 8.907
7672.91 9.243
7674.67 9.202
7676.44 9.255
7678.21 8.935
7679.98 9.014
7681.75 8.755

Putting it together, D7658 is 8.462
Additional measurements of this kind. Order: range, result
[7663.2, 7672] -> 6.379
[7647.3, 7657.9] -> 8.658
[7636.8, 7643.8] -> 9.003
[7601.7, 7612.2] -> 8.594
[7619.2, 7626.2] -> 8.773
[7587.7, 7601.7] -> 8.01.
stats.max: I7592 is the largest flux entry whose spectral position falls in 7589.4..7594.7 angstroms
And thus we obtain 9.665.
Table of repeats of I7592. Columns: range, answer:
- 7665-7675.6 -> 9.243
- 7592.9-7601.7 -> 9.542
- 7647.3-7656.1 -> 9.468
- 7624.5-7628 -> 9.555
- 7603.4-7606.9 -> 9.486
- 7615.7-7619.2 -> 9.609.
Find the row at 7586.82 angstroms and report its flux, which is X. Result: 8.933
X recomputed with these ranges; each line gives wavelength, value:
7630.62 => 8.641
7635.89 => 9.354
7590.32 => 9.665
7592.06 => 9.369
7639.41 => 9.245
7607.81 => 10.8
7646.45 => 9.96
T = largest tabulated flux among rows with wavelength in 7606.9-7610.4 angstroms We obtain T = 10.8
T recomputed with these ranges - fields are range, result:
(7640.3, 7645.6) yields 9.669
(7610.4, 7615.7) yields 9.699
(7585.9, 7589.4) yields 8.933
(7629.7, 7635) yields 9.525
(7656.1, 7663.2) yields 8.767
